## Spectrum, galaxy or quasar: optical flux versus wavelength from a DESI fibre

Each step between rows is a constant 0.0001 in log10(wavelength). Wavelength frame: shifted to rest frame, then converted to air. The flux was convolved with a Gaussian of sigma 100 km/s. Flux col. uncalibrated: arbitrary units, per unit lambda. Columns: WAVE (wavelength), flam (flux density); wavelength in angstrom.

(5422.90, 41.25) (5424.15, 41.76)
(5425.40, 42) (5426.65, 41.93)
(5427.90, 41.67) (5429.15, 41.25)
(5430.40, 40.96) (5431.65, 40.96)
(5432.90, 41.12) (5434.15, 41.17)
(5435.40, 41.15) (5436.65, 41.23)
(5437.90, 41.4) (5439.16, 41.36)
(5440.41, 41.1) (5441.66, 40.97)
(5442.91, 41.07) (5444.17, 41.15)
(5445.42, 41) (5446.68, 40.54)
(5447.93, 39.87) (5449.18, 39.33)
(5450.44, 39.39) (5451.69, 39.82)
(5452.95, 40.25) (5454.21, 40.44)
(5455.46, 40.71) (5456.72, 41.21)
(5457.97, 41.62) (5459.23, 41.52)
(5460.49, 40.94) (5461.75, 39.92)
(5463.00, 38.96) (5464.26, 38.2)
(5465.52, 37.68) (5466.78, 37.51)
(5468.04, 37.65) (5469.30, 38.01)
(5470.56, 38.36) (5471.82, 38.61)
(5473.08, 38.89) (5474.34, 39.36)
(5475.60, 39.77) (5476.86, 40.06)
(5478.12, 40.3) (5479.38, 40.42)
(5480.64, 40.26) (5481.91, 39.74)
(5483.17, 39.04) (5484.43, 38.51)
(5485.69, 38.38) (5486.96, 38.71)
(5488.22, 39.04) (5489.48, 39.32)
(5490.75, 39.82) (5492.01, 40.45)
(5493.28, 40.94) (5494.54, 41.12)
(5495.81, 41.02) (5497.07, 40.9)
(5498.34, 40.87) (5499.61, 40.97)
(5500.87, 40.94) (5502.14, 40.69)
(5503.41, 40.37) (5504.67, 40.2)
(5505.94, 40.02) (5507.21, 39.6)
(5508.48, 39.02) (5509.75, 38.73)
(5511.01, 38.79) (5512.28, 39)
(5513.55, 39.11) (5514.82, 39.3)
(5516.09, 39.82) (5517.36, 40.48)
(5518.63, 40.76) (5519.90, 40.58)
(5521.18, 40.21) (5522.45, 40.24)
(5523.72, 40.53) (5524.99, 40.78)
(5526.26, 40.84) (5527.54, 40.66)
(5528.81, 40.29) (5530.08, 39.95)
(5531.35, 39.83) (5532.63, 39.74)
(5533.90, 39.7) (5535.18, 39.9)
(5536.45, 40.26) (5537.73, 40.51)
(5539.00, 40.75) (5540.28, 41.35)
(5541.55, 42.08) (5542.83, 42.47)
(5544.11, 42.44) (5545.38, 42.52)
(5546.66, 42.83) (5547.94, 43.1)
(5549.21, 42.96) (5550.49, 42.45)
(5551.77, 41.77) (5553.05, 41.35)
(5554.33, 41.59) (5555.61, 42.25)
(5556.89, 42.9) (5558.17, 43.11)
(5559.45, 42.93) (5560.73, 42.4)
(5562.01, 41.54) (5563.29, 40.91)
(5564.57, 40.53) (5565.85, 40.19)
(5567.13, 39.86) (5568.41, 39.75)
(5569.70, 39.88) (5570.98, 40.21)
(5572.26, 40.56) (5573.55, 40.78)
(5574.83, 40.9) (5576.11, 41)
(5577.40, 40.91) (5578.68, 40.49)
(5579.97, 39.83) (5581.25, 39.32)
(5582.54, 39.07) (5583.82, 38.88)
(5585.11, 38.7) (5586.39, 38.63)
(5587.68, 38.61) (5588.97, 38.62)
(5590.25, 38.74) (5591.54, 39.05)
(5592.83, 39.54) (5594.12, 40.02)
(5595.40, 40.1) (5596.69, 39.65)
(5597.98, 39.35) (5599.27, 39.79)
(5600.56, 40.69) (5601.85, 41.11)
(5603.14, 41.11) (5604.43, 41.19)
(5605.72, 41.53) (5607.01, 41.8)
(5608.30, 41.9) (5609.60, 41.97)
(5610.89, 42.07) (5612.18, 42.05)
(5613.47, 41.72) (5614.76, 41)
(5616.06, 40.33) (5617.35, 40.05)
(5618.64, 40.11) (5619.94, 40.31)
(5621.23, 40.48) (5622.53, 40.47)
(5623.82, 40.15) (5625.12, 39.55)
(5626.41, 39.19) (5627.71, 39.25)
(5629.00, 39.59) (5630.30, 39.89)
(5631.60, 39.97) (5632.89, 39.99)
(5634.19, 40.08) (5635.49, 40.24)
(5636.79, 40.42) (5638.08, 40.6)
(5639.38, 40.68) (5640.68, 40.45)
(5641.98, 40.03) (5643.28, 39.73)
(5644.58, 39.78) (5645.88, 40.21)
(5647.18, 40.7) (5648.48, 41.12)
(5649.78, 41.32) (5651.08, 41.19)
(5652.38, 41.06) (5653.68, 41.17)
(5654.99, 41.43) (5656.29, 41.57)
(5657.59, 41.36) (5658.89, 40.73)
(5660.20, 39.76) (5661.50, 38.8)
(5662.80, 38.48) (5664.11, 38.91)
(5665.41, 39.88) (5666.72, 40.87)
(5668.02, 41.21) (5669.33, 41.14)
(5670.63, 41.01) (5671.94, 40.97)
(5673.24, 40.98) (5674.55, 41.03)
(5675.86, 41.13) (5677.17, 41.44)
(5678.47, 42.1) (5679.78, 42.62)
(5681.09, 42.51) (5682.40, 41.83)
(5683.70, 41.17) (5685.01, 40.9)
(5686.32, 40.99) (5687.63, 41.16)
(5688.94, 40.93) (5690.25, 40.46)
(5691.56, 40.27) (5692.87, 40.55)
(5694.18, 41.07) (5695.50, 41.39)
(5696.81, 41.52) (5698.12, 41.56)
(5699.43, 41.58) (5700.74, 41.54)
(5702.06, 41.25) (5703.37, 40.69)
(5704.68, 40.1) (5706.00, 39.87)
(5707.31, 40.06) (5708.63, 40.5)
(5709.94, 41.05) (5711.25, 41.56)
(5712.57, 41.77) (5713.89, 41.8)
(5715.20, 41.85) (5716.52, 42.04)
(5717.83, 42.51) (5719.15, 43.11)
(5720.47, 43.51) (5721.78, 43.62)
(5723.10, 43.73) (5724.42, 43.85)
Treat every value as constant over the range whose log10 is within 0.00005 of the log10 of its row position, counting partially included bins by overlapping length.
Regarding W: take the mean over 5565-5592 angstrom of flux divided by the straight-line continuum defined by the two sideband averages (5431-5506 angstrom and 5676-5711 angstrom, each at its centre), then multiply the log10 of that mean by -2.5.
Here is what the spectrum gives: 0.02 mag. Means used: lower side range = 40.1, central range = 39.7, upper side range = 41.1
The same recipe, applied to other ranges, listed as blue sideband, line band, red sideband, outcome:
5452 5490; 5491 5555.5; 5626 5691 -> -0.02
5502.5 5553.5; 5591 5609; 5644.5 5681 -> 0.01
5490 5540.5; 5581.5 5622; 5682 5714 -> 0.01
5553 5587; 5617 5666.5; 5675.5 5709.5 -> 0.02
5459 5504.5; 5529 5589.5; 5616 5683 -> -0.02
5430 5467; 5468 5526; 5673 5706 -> 0.02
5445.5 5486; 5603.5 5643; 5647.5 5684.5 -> 0.00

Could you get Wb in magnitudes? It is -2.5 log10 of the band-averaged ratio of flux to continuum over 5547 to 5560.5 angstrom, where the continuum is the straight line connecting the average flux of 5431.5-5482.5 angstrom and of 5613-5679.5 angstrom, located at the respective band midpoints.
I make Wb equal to -0.06 mag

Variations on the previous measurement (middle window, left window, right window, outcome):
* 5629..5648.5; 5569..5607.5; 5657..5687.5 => 0.01 mag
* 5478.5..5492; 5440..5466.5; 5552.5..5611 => 0.02 mag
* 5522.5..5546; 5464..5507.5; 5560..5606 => -0.03 mag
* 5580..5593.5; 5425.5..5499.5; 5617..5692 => 0.04 mag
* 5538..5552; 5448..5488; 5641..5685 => -0.06 mag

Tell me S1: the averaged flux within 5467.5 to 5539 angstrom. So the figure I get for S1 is 39.9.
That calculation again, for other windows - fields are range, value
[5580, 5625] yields 40.2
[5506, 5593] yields 40.5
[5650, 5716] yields 41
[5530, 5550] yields 41.3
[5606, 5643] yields 40.5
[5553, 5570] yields 41.4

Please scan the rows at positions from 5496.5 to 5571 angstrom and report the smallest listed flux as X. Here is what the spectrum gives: 38.73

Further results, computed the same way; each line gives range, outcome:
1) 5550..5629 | 38.61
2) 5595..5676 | 38.48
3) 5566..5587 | 38.63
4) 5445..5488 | 37.51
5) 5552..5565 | 40.53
